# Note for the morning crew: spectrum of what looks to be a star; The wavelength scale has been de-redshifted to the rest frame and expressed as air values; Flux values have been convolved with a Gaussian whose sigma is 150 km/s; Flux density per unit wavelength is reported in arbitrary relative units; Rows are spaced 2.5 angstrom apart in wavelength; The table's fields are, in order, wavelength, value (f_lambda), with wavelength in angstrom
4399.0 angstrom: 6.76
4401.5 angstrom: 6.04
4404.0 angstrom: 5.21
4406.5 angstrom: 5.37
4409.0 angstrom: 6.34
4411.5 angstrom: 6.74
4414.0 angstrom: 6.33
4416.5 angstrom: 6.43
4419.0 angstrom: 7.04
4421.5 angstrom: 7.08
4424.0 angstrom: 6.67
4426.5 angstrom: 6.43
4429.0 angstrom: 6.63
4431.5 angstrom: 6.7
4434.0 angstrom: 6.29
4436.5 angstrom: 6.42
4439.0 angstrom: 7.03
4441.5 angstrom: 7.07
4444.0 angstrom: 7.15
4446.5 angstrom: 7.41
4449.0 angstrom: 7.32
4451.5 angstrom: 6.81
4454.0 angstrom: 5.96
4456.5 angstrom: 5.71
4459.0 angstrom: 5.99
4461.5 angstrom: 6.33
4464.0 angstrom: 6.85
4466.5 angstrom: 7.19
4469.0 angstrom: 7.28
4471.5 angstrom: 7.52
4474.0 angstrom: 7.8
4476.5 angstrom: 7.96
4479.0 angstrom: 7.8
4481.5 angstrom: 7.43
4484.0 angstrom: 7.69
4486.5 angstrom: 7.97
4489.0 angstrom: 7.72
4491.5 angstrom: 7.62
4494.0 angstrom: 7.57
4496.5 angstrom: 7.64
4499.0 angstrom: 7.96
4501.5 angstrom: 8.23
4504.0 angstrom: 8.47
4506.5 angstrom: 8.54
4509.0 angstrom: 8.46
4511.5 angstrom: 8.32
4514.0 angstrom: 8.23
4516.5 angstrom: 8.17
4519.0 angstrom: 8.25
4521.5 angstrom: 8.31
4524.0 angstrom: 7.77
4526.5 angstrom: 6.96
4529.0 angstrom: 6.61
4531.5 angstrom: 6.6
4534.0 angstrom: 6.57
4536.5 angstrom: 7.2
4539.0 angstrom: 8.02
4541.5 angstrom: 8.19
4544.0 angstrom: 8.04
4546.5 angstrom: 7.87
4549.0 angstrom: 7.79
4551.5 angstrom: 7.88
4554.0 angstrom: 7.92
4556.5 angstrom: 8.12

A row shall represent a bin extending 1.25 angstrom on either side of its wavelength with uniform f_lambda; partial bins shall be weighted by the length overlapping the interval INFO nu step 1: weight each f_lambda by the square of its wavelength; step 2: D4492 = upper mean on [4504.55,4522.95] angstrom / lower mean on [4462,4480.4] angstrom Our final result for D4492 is 1.14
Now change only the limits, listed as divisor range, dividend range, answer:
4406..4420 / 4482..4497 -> 1.24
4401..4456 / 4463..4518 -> 1.23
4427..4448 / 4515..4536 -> 1.13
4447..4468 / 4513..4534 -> 1.18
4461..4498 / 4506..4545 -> 1.05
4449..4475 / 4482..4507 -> 1.19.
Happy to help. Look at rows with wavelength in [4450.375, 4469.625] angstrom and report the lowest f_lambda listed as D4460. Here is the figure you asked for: 5.71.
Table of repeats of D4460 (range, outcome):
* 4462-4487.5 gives 6.85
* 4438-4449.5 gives 7.03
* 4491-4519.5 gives 7.57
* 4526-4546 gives 6.57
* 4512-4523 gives 8.17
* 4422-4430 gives 6.43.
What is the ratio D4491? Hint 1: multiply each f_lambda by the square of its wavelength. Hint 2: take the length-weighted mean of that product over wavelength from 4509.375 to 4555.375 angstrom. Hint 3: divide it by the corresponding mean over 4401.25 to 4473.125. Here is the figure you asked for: 1.22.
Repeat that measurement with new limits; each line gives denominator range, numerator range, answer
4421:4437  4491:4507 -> 1.25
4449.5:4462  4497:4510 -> 1.36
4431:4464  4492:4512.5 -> 1.26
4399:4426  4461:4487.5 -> 1.21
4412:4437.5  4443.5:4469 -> 1.03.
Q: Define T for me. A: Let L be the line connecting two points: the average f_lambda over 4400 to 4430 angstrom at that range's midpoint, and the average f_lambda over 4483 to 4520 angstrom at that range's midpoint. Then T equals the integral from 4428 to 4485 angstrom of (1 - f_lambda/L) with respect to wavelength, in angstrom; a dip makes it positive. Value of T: 1.6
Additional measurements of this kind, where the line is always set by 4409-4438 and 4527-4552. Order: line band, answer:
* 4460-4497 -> -2.5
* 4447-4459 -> 0.6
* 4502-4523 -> -3.1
